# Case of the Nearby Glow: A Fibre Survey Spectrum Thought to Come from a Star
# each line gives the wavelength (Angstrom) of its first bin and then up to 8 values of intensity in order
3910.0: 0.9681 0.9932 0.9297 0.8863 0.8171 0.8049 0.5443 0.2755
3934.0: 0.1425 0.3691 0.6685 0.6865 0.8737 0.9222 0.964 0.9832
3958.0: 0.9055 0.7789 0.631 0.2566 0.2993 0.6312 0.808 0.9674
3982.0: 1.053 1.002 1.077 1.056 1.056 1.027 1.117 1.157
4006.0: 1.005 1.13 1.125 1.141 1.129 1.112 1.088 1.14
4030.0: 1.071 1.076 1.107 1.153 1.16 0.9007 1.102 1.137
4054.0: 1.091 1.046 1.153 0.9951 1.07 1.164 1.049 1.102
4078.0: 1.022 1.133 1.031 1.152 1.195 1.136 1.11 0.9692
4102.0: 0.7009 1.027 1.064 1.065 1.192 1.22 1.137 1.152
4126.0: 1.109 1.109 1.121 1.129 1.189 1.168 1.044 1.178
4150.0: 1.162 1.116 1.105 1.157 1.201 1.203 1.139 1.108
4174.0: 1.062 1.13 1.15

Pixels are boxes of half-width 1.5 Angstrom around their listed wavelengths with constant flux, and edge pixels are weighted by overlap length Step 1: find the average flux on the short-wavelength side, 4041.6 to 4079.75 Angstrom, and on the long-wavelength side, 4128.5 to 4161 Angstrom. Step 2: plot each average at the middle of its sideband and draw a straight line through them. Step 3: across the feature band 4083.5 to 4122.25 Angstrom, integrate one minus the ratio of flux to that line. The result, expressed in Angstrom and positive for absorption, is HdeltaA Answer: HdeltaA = 0.9 Angstrom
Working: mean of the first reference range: 1.07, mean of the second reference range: 1.14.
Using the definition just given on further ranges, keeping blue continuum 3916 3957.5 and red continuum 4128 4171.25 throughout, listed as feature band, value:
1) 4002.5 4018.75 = -4.9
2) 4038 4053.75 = -2.7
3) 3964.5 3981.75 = 3.4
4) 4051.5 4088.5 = -4.1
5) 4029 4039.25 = -2.2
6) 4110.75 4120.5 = -0.9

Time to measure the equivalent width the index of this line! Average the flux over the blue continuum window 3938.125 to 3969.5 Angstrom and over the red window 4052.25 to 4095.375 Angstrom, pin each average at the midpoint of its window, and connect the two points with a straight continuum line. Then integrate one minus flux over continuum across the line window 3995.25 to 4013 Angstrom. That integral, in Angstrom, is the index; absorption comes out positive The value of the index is -3.94 Angstrom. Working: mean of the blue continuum 0.747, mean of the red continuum 1.1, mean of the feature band 1.09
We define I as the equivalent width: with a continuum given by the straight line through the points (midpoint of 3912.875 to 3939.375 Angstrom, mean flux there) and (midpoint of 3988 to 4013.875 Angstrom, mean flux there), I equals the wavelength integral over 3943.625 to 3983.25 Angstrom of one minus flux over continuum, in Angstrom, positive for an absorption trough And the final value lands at 3.4 Angstrom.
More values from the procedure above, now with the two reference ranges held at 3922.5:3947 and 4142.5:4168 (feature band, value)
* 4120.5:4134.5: -0.7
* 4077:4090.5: -2.1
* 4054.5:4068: -2.7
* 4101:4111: 0.5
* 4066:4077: -2.1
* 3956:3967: -1.6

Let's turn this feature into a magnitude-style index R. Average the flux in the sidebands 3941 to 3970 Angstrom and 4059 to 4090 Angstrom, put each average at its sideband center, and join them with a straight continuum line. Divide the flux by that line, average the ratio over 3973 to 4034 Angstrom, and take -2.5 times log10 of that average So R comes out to -0.19 mag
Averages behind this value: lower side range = 0.751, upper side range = 1.09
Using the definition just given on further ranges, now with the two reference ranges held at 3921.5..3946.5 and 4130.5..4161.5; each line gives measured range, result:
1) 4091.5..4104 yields 0.03 mag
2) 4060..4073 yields -0.17 mag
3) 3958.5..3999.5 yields -0.21 mag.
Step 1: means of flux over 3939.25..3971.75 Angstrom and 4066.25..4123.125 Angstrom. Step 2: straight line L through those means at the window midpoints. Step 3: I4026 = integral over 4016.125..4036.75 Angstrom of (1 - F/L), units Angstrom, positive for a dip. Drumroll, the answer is -4.47 Angstrom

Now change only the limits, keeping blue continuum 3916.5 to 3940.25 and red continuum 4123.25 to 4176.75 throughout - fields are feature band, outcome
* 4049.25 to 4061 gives -2.75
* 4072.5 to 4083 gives -1.40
